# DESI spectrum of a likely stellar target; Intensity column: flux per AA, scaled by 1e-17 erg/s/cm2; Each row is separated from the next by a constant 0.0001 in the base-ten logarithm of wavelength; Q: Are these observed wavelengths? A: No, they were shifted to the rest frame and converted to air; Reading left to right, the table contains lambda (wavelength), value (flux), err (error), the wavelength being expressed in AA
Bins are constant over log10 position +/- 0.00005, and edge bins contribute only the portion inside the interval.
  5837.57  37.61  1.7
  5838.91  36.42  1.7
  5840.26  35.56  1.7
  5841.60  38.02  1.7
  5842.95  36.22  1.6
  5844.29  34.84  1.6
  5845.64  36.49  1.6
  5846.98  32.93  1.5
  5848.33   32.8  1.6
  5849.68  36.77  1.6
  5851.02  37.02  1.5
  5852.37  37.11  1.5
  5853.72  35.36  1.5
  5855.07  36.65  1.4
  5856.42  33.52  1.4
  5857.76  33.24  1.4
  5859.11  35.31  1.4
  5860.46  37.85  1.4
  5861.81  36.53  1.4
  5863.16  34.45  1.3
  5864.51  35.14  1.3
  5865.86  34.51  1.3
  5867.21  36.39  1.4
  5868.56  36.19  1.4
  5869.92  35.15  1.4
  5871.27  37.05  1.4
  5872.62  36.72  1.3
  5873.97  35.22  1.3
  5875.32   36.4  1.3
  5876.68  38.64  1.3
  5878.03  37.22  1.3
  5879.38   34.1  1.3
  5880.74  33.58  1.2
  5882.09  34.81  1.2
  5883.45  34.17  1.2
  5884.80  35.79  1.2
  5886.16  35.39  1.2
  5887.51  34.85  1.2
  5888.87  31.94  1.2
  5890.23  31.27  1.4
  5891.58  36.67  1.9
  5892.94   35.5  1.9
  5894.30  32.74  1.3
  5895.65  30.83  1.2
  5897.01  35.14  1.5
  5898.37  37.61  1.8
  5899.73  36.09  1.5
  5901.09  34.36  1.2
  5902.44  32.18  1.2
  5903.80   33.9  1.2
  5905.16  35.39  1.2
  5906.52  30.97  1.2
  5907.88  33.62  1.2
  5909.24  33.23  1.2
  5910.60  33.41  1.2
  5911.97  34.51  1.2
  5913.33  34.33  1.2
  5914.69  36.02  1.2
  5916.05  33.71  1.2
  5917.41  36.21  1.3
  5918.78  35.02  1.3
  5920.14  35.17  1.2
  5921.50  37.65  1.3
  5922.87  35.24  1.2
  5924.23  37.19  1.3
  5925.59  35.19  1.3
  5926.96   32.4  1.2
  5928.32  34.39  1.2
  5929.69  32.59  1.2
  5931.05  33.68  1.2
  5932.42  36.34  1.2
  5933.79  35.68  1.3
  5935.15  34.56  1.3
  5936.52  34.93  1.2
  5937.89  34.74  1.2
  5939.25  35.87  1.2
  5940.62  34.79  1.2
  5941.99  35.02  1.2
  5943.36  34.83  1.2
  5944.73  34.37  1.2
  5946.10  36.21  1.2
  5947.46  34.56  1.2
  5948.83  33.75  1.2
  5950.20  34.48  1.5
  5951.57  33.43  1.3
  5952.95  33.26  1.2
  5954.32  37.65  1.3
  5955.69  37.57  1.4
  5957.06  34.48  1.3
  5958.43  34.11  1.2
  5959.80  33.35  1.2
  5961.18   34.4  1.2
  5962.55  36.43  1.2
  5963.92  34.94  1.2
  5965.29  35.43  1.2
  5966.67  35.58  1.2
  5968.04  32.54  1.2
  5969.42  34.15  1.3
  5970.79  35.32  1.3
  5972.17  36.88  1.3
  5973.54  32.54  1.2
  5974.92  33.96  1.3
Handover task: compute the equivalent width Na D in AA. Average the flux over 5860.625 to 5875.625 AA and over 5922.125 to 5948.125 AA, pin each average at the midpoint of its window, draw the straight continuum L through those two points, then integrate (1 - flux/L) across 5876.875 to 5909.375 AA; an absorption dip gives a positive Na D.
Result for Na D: 1.1 AA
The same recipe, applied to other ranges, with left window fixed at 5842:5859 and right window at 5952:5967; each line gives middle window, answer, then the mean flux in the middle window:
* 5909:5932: 0.3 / 34.7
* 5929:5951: 0.3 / 34.8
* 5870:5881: -0.3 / 36.2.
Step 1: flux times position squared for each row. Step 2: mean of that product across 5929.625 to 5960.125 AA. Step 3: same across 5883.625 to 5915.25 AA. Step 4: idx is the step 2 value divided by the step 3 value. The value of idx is 1.0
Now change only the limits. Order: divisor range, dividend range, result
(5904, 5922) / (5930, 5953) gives 1.02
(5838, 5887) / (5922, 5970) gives 1.00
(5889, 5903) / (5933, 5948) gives 1.04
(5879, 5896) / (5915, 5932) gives 1.04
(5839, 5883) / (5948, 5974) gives 1.01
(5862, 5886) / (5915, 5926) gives 1.02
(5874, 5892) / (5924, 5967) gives 1.02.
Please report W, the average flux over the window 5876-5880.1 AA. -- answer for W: 36.6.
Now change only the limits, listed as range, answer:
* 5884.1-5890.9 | 33.8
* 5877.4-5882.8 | 34.9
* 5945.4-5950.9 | 34.8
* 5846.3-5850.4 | 34.3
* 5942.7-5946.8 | 35.2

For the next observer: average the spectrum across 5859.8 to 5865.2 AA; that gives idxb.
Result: 36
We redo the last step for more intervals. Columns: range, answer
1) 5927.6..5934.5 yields 34.5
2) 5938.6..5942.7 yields 35.2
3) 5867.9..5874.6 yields 36.1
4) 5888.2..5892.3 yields 33.3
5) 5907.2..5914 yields 33.8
